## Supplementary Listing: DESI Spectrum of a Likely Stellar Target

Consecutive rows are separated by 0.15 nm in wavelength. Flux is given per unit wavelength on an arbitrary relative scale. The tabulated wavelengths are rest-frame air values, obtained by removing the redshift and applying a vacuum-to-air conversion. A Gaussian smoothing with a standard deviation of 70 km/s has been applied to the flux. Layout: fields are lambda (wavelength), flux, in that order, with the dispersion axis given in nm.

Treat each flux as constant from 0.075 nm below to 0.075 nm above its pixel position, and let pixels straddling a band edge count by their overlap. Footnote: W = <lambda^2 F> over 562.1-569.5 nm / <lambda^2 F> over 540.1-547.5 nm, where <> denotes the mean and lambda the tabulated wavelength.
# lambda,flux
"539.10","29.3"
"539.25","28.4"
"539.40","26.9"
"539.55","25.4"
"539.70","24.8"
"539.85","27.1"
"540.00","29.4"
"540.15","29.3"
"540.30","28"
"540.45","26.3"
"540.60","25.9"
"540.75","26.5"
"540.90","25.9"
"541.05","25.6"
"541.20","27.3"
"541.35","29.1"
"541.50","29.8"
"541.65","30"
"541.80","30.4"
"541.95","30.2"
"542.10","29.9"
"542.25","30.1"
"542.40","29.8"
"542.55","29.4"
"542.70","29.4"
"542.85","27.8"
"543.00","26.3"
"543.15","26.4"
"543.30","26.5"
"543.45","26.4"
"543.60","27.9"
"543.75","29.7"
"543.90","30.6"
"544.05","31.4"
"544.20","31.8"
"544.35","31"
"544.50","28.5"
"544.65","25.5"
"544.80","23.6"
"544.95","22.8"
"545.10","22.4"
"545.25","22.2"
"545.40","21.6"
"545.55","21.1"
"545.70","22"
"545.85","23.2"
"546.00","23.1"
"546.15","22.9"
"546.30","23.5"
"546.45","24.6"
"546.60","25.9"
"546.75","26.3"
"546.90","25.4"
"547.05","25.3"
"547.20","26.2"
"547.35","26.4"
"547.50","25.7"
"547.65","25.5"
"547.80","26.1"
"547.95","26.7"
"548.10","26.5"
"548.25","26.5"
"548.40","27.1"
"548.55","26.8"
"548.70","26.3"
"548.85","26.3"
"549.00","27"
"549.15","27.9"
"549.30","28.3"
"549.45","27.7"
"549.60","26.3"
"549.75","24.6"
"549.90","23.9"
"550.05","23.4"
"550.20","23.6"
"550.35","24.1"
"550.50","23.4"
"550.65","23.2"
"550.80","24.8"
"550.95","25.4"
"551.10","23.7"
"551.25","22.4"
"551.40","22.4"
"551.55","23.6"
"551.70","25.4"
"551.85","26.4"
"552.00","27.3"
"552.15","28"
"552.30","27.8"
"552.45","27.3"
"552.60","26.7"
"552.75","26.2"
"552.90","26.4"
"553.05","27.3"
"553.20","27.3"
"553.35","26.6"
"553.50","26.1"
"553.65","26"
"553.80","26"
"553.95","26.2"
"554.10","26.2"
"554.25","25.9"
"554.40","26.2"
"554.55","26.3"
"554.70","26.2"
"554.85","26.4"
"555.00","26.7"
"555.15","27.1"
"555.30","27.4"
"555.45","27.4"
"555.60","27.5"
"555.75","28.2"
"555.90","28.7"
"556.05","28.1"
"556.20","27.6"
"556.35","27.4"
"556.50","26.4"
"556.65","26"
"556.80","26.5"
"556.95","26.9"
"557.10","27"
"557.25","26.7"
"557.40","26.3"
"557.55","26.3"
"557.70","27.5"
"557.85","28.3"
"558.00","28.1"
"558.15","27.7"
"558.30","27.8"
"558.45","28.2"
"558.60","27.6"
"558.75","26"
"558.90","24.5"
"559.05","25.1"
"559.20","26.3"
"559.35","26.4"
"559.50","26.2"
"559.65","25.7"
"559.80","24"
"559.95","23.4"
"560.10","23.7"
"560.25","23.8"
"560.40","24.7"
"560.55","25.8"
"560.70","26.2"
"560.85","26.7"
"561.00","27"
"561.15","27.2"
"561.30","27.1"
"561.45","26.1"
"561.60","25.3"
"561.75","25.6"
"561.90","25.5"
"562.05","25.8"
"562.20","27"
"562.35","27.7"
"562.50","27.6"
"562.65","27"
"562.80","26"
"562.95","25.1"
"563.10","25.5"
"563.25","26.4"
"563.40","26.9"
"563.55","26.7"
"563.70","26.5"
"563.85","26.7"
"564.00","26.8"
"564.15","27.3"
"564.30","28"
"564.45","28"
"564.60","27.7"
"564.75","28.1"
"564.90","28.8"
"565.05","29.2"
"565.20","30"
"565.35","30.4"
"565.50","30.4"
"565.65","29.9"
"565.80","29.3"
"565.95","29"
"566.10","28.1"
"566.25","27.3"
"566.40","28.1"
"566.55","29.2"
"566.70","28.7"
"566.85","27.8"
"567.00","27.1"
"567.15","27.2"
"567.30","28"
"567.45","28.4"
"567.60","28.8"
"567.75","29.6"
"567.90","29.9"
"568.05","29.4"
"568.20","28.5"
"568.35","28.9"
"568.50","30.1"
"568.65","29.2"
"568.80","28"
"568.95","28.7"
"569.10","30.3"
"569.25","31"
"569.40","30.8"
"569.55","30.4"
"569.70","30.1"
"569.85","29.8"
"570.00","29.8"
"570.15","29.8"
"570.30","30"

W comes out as 1.15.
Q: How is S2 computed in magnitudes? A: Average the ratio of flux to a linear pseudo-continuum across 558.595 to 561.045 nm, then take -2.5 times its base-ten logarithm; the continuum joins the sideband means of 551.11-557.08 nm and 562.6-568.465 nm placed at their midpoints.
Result 0.08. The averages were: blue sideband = 26.5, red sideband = 28.1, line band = 25.4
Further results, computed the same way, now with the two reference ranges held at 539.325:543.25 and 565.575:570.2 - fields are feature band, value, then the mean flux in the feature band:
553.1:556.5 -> 0.06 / 26.9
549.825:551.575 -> 0.20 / 23.7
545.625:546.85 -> 0.18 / 24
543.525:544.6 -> -0.07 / 30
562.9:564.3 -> 0.09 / 26.5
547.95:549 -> 0.06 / 26.6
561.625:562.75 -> 0.09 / 26.5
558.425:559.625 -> 0.10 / 26.2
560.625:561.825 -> 0.09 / 26.4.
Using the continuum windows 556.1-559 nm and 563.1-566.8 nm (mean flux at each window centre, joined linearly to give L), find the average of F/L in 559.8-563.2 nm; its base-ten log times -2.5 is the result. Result 0.07 mag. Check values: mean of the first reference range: 27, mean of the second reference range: 28.2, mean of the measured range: 25.9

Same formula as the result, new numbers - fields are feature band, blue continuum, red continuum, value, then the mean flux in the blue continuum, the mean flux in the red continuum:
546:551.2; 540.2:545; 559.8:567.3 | 0.098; 28.2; 27.1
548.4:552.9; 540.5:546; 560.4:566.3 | 0.066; 27.1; 27.3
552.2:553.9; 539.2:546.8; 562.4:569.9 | 0.033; 26.9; 28.4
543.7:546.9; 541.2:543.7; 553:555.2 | 0.112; 28.7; 26.4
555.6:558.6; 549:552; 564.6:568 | -0.035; 24.9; 28.8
